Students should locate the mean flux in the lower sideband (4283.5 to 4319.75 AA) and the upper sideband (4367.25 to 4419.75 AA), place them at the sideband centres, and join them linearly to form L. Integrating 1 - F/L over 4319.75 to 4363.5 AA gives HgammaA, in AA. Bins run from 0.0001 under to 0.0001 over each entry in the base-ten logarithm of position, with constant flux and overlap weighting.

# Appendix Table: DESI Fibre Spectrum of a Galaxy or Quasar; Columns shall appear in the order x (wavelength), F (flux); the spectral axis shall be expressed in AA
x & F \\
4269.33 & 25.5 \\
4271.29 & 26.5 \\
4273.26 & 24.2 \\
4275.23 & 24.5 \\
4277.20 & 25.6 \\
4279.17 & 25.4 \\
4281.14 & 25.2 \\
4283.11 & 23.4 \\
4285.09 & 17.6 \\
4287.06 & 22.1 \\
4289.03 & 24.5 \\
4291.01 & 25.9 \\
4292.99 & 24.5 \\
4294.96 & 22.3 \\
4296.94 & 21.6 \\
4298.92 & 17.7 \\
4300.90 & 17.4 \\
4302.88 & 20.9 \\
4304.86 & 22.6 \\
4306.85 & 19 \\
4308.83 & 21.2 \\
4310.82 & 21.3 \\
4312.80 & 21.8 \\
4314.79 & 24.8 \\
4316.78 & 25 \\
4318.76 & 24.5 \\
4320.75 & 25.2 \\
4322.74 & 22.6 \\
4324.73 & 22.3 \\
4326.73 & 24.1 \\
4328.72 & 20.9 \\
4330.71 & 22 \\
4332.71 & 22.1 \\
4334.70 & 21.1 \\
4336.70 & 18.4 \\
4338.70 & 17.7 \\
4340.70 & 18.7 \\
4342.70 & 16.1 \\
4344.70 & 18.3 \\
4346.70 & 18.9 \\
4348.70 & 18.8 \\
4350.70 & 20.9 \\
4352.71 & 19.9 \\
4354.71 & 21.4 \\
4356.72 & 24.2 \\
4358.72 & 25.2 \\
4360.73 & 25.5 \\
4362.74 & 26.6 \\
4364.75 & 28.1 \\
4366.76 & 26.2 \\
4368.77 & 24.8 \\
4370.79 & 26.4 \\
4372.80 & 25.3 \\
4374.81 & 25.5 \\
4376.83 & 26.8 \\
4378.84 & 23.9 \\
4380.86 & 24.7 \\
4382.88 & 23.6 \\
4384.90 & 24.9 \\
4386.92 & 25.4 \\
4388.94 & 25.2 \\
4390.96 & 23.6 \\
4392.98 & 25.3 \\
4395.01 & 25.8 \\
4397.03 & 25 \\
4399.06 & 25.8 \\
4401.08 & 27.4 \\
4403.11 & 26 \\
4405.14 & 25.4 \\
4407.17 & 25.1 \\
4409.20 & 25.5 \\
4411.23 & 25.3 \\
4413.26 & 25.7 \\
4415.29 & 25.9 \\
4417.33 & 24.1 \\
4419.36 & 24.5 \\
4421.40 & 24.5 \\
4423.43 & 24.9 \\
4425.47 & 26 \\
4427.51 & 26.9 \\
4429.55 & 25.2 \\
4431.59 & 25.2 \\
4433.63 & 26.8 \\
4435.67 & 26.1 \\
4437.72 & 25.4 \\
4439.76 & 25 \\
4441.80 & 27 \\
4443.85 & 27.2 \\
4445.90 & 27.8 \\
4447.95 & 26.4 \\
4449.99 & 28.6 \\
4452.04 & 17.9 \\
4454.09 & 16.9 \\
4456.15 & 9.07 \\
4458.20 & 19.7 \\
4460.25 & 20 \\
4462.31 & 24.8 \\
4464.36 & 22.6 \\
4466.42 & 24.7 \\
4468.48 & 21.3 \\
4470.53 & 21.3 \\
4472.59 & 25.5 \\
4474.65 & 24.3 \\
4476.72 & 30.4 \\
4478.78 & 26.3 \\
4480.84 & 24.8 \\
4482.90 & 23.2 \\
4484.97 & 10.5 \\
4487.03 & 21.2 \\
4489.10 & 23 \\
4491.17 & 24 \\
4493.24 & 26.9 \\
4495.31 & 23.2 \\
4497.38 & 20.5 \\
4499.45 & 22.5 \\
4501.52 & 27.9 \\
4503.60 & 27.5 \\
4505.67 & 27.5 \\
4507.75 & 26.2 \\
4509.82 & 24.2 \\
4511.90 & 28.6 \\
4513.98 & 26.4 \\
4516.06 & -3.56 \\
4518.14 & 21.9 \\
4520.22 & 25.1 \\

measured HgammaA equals 3.78 AA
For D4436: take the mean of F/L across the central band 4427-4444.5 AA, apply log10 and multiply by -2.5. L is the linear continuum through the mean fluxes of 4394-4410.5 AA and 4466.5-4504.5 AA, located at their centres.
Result -0.05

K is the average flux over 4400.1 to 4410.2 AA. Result 25.9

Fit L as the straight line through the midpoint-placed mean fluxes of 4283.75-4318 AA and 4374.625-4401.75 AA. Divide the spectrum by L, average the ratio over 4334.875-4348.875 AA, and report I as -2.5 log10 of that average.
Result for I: 0.269 mag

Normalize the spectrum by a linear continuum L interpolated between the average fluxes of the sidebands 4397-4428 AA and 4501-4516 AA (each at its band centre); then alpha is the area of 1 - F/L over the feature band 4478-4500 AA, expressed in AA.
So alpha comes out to 2.3 AA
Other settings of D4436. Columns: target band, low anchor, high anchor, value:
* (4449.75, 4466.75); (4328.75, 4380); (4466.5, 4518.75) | 0.15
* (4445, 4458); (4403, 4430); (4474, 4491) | 0.15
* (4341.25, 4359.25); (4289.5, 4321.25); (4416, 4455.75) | 0.14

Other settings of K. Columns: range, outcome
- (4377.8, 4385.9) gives 24.3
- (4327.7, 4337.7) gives 20.9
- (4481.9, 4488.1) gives 18.3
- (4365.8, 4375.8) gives 25.6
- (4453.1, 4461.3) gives 16.4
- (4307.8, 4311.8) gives 21.2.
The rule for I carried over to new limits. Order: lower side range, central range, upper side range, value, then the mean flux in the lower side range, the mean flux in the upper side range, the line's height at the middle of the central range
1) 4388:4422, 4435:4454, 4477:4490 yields -0.07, 25.3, 22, 23.6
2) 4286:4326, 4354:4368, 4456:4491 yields -0.14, 22.4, 22.3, 22.3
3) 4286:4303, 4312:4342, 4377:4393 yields 0.04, 21.9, 24.7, 22.9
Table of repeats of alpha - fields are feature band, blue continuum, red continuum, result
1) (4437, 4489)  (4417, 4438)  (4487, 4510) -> 4.6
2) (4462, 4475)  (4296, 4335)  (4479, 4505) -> -0.2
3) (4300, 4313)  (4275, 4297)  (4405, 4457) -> 1.7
